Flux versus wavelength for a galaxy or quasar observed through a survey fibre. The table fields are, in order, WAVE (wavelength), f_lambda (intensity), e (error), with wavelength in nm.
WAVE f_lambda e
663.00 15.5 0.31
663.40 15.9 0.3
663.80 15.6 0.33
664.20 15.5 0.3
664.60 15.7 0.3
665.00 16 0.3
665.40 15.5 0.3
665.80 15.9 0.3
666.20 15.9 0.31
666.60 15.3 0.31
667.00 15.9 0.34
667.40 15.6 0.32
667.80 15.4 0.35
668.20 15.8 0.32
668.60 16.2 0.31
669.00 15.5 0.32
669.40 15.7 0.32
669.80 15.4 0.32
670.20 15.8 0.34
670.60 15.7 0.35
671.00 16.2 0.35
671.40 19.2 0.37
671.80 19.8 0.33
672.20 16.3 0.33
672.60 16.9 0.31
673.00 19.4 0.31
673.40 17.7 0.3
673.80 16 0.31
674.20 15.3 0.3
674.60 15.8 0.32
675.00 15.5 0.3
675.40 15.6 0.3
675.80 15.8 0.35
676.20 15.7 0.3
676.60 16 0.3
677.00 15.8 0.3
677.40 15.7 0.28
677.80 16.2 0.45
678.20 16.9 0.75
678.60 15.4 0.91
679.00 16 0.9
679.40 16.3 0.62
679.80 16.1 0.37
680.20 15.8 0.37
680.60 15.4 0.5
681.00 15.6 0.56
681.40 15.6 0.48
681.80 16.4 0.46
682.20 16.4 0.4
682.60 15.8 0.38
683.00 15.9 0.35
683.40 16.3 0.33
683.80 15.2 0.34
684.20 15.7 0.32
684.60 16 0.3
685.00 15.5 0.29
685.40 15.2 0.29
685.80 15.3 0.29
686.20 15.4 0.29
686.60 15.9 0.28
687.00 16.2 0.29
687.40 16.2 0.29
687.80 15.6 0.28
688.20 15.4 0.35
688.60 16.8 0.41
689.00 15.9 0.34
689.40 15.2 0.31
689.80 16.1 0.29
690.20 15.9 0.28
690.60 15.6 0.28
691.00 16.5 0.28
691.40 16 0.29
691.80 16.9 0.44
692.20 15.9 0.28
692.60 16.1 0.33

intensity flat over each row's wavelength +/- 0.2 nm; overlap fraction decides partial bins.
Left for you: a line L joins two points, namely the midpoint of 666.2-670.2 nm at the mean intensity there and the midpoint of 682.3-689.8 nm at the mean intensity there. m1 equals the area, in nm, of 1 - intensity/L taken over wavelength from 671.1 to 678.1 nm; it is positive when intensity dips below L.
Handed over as -0.41 nm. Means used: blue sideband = 15.7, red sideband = 15.8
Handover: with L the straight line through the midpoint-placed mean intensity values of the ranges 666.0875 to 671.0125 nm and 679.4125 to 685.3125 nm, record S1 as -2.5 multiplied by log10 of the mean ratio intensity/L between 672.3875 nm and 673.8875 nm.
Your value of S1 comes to -0.12 mag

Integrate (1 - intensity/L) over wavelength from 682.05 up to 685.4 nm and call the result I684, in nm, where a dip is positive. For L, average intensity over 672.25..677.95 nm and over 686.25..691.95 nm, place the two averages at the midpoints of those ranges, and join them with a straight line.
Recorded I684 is 0.06 nm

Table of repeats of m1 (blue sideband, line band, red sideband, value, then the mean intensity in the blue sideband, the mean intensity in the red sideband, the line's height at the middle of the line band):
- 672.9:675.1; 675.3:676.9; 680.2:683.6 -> 0.06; 16.5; 15.9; 16.4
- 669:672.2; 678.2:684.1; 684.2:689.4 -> 0.07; 16.7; 15.8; 16.1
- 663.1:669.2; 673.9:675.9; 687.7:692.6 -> 0.03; 15.7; 16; 15.8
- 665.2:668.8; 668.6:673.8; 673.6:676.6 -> -0.39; 15.7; 15.7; 15.7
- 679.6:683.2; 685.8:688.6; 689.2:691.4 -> 0.01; 15.9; 15.9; 15.9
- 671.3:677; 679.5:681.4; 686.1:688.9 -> 0.07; 16.7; 15.9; 16.3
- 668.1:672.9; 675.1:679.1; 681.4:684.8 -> 0.09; 16.6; 15.9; 16.3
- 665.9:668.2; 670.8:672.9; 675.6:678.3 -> -0.26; 15.6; 16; 15.8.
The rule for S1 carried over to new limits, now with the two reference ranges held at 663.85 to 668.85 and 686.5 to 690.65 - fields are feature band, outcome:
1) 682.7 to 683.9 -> 0.00 mag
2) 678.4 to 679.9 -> -0.01 mag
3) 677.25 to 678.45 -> -0.03 mag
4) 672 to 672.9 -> -0.08 mag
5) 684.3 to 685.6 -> 0.02 mag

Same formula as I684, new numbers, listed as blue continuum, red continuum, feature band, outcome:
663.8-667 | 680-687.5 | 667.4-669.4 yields 0.00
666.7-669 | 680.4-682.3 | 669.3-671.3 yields -0.02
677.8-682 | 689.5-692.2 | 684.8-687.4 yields 0.07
